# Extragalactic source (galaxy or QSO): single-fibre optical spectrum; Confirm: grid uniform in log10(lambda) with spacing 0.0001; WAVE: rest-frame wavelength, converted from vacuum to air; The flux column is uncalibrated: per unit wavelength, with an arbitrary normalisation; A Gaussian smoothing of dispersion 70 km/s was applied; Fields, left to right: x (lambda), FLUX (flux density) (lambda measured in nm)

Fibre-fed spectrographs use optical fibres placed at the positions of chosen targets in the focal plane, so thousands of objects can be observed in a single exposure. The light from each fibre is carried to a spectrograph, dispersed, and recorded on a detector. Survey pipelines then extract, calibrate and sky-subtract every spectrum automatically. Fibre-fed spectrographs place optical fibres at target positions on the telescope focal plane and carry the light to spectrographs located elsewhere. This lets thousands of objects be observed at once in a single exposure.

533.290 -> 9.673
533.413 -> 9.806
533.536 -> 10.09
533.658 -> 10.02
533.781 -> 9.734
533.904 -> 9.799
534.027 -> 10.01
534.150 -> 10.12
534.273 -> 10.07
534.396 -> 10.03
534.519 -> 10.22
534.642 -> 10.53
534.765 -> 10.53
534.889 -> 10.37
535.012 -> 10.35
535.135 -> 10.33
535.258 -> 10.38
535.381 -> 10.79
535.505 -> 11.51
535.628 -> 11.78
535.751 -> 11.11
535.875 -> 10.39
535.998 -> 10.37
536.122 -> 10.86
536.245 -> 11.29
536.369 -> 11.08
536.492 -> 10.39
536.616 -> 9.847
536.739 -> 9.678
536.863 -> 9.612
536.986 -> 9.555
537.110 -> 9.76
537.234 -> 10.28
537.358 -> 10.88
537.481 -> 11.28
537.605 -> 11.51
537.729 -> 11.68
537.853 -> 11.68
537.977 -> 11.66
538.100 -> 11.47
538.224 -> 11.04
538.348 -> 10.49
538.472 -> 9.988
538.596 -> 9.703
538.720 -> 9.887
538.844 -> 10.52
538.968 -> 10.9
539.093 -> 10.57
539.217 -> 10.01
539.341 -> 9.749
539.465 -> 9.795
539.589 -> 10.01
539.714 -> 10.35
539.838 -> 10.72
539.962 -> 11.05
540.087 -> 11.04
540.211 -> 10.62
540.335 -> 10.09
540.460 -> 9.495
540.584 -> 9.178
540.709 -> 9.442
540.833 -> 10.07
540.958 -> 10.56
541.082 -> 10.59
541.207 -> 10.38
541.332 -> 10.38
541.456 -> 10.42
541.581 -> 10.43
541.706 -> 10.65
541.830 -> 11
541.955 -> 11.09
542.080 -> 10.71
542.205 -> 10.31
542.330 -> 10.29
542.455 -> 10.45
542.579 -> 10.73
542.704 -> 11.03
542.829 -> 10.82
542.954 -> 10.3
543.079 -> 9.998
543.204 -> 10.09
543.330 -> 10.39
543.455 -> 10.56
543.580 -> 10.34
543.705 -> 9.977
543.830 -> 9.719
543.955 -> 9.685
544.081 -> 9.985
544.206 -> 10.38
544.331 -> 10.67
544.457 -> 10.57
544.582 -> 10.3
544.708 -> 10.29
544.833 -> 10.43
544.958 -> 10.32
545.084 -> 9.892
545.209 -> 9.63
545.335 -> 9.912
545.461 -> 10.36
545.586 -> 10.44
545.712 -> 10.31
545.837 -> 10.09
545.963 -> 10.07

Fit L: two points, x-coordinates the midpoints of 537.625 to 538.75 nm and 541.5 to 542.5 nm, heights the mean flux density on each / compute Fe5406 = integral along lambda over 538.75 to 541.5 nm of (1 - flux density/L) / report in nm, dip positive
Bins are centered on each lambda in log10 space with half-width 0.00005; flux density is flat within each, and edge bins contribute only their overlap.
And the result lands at 0.124 nm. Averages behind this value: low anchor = 10.9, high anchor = 10.6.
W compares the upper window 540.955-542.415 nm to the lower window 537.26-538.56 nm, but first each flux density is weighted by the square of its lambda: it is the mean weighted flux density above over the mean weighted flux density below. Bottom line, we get 0.96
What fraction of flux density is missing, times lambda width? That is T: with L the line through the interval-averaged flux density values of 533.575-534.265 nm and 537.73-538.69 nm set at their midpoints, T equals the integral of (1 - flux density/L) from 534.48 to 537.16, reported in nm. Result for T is -0.03 nm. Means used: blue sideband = 9.96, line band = 10.5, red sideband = 10.9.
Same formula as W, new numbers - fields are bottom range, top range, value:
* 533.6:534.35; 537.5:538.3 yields 1.17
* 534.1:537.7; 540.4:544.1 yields 1.00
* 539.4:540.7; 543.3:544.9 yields 1.02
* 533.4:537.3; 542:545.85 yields 1.03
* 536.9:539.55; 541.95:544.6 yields 1.00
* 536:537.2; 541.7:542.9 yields 1.07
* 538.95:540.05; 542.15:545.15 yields 1.01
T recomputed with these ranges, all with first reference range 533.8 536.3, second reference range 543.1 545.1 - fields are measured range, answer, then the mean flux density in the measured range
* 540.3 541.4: 0.033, 10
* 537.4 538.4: -0.088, 11.4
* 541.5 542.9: -0.053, 10.7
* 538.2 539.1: 0.005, 10.3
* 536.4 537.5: 0.036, 10.1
